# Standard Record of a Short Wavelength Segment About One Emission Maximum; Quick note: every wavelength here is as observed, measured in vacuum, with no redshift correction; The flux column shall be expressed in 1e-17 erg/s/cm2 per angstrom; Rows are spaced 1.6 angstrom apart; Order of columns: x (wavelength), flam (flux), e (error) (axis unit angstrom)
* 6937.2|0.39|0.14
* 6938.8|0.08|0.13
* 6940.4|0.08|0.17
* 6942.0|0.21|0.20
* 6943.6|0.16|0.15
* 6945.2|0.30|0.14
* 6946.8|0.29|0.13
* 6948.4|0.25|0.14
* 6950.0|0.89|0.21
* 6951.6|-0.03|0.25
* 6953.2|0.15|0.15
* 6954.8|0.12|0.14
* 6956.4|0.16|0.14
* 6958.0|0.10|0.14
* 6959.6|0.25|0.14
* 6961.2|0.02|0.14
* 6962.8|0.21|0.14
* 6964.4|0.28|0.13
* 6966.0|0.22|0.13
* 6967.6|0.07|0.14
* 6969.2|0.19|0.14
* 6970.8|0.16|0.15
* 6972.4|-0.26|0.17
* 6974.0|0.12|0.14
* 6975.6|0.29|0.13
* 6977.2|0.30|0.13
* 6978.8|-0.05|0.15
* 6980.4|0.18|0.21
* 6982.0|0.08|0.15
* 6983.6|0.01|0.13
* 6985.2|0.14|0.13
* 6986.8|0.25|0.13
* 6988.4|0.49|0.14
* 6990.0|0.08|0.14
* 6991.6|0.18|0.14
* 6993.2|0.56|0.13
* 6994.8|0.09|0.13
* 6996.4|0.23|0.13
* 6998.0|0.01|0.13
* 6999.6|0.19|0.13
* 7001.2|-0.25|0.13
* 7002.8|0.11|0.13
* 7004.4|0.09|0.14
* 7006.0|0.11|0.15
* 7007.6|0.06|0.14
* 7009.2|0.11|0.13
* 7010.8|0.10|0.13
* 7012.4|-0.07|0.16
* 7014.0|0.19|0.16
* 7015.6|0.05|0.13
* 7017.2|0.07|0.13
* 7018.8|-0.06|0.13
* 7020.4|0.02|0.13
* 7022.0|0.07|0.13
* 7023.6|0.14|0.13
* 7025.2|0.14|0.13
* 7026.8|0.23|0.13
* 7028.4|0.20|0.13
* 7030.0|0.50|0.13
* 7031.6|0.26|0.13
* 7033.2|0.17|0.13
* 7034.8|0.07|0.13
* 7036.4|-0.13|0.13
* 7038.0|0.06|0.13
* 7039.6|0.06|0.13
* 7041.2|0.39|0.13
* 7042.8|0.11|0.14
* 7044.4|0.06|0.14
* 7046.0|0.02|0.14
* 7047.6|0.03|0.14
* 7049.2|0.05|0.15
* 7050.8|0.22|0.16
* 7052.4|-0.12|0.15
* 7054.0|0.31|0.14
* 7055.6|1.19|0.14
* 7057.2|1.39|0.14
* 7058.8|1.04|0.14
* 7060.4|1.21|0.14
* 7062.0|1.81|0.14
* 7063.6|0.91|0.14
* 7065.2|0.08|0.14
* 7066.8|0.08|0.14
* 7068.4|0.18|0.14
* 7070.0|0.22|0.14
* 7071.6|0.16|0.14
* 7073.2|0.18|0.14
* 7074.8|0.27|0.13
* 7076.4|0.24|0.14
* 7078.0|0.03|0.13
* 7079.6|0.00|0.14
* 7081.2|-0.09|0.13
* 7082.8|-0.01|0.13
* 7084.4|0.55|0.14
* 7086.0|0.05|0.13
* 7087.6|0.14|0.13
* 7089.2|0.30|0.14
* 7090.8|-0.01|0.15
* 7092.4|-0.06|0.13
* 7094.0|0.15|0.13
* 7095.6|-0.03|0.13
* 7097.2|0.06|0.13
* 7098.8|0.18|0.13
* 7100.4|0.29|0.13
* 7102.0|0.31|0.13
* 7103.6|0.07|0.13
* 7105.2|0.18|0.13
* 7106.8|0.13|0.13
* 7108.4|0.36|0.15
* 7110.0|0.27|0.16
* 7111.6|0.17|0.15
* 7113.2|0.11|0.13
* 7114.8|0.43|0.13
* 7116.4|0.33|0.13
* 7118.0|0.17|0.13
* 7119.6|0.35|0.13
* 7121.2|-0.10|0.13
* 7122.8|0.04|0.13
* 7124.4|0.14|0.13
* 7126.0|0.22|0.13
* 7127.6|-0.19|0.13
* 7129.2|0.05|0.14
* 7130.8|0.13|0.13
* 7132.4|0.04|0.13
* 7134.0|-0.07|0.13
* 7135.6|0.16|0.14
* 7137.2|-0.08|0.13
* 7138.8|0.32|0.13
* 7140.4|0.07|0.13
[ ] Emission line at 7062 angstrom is [O II]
